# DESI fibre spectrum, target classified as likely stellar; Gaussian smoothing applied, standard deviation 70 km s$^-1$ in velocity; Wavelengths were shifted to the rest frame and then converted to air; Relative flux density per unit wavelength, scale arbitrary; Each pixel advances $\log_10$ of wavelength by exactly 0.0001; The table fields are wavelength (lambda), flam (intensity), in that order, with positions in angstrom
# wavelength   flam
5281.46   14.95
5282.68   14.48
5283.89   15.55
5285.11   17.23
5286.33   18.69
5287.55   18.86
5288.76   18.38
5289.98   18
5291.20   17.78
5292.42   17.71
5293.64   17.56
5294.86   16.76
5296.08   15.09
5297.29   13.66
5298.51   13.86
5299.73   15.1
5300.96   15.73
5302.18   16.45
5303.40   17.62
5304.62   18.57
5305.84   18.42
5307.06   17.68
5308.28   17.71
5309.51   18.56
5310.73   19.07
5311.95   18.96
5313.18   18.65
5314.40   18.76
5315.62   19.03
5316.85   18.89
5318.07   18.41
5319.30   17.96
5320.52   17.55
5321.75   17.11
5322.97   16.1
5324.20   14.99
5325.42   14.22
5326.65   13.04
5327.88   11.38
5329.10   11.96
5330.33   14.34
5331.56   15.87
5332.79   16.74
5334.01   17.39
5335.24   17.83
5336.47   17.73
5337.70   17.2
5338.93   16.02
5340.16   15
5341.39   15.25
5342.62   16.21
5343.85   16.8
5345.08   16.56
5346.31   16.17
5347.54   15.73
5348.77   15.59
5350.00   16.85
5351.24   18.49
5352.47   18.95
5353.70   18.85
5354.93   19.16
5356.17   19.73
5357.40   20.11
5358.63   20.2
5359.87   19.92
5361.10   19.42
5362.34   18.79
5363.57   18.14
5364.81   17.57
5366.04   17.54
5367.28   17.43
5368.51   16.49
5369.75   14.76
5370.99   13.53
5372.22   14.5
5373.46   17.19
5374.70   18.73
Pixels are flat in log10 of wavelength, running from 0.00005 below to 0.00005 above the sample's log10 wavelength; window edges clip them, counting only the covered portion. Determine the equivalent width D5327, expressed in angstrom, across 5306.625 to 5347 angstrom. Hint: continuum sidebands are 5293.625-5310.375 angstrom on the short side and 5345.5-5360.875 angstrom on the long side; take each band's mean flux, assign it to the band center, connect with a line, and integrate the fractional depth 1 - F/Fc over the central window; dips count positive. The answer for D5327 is 1.8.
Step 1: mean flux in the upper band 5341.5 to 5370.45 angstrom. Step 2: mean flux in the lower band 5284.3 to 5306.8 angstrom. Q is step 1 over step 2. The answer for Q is 1.0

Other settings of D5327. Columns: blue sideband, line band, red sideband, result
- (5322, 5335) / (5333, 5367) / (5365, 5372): -4.9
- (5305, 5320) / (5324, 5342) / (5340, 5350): 1.7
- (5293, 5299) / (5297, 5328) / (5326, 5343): -3.0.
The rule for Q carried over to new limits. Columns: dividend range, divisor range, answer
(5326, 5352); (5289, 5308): 0.95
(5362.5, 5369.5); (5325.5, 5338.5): 1.14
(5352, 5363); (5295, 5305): 1.24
